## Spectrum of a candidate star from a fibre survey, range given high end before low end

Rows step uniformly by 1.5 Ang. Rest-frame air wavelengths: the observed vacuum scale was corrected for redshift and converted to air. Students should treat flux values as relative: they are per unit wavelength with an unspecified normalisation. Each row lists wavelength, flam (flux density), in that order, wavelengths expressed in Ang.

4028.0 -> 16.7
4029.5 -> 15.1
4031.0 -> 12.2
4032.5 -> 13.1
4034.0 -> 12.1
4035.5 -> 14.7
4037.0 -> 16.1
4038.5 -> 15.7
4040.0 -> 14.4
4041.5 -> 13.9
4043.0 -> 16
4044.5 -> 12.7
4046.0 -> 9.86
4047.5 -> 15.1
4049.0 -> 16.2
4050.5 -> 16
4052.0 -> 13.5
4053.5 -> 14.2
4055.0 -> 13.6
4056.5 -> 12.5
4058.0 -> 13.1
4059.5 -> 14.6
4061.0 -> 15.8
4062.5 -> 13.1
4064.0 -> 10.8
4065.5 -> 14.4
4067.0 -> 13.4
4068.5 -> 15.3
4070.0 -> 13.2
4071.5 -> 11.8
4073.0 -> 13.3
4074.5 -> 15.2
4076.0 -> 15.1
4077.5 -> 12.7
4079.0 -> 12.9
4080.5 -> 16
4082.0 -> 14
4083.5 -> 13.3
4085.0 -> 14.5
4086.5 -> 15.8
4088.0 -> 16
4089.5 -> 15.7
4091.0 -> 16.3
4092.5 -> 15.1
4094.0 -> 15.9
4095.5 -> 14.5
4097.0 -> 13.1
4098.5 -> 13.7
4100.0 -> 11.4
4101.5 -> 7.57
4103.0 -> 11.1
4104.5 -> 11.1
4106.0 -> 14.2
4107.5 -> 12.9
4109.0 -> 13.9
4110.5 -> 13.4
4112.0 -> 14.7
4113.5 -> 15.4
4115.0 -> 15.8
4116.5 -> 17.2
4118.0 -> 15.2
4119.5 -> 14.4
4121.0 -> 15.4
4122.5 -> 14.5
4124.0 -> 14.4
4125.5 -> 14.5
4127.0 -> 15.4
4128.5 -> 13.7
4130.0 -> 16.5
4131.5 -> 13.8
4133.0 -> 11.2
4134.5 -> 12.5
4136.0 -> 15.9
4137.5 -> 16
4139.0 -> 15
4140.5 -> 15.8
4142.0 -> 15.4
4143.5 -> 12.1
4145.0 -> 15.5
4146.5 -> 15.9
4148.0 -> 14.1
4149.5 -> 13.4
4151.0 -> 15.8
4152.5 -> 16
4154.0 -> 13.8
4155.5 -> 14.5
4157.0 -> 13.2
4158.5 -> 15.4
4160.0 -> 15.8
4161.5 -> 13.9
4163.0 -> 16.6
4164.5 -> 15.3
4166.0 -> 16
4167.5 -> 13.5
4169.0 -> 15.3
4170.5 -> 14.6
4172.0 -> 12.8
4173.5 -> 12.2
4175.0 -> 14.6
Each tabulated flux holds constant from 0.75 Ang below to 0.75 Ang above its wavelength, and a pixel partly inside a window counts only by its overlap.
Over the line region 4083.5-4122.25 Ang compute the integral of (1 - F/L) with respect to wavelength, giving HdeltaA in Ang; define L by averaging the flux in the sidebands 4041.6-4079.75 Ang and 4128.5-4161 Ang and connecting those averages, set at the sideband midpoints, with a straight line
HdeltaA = 0.1 Ang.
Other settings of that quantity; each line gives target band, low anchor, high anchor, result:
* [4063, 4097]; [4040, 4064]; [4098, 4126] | -1.1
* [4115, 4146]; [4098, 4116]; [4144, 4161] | -1.9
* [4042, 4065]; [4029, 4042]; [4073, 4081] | 0.6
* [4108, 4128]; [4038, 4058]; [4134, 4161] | -0.4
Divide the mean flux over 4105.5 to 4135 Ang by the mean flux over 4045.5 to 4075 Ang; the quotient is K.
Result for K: 1.1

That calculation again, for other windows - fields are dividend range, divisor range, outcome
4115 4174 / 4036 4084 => 1.05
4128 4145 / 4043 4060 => 1.04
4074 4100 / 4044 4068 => 1.06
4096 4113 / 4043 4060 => 0.91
